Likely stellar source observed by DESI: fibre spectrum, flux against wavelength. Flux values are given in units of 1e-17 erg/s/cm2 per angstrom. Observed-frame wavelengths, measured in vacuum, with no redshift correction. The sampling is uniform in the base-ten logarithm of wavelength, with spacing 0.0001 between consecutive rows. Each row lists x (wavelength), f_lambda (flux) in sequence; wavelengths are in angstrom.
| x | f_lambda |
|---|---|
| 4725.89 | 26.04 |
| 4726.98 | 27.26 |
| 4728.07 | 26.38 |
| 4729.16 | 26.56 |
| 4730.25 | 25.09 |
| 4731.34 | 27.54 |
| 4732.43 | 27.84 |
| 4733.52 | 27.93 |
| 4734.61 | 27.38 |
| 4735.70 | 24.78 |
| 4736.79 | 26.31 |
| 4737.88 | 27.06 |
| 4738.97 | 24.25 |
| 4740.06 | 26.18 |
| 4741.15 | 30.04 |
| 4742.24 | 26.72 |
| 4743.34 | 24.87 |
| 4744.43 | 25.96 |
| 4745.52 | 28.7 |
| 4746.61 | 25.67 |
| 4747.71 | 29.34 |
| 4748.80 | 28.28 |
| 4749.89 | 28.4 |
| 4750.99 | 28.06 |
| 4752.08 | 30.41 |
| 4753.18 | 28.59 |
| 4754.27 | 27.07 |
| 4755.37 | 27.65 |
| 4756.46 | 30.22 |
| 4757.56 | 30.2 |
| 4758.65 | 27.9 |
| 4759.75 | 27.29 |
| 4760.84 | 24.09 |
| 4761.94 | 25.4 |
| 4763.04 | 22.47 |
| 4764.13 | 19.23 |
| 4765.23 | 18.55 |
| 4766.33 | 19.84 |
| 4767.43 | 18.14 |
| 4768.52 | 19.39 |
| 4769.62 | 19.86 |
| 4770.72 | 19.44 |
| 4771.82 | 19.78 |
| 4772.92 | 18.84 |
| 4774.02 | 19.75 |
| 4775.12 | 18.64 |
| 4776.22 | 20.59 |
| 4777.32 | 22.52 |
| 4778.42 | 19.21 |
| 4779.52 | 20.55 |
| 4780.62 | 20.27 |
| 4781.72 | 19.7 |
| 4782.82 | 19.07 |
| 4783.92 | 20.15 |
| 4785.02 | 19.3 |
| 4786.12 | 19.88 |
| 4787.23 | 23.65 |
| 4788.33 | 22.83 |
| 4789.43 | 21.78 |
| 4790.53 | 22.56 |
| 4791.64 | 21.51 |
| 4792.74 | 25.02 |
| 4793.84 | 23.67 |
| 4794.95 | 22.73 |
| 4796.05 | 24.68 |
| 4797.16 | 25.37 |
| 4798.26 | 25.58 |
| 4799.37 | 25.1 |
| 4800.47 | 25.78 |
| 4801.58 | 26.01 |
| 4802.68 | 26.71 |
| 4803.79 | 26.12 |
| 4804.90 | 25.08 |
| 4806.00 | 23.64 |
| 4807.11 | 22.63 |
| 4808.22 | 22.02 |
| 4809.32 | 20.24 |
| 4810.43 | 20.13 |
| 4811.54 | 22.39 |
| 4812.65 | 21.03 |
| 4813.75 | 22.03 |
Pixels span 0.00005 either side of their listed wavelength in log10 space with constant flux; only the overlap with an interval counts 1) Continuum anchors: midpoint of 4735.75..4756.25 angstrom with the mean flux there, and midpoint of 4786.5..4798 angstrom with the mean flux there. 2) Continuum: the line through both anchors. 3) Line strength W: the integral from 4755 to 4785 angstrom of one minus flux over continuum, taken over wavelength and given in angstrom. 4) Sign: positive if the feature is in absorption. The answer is 4.3 angstrom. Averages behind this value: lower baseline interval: 27.4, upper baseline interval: 23.4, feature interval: 21.7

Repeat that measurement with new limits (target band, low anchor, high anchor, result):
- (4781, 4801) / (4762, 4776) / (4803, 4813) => -1.15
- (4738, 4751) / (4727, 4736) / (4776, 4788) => -1.06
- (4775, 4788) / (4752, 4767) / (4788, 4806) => 2.32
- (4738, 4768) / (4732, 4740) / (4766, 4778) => -3.57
